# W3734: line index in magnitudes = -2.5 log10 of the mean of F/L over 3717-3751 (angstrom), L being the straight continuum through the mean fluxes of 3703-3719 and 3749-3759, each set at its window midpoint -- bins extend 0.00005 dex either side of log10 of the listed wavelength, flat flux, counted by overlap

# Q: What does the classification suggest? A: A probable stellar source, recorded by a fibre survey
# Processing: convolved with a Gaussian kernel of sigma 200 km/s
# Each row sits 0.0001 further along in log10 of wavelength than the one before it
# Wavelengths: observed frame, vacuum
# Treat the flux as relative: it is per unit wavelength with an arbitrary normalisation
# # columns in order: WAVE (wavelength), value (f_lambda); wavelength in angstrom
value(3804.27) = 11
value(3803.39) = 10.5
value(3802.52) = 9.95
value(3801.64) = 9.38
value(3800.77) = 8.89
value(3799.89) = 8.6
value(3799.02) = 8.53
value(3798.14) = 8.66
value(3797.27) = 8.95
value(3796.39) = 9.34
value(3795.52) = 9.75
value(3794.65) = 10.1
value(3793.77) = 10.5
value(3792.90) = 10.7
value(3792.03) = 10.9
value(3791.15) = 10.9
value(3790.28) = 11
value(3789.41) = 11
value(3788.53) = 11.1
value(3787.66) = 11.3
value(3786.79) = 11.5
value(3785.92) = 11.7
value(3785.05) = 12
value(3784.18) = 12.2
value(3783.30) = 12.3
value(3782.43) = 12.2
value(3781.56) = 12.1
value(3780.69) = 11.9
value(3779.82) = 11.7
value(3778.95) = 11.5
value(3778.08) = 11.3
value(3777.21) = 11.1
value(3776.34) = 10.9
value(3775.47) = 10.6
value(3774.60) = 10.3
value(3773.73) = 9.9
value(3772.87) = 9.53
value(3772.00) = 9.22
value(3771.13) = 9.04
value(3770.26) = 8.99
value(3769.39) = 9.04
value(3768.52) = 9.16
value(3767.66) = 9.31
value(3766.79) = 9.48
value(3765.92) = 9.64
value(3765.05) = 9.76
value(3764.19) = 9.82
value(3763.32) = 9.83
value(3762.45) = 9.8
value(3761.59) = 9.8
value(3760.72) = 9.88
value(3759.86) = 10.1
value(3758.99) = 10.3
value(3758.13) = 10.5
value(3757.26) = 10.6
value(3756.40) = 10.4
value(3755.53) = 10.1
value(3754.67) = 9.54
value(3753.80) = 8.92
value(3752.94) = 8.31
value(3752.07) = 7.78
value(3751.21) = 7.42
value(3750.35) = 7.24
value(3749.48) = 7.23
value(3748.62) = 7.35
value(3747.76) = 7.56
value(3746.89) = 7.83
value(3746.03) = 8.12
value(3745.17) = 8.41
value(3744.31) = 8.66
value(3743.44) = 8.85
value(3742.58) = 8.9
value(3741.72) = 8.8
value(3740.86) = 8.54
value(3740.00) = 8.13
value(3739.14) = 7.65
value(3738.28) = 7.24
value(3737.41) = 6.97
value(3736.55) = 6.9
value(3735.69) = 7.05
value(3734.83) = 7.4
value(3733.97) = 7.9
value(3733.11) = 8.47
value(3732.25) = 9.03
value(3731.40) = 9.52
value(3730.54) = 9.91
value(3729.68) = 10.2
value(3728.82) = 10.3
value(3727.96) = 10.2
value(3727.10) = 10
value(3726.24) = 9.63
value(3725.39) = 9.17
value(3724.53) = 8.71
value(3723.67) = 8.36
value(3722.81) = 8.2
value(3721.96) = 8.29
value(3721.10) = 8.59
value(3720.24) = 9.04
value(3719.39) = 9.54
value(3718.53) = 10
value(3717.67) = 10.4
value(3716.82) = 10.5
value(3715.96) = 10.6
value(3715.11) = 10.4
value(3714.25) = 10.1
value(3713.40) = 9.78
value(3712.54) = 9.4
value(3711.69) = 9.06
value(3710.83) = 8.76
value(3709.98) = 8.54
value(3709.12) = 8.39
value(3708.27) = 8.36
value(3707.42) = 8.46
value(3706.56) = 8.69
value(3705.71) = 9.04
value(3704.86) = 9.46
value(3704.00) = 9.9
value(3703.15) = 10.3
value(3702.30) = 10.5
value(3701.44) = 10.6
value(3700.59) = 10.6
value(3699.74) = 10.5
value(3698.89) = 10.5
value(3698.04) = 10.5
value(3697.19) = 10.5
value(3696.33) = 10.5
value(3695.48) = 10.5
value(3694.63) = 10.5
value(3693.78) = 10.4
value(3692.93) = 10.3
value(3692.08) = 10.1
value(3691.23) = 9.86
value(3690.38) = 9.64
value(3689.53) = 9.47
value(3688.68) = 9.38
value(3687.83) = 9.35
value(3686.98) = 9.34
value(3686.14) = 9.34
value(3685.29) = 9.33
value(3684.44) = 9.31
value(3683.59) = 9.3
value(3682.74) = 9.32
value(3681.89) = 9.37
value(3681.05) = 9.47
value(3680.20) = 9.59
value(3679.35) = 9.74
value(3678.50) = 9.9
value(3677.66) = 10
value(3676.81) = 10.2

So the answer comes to 0.08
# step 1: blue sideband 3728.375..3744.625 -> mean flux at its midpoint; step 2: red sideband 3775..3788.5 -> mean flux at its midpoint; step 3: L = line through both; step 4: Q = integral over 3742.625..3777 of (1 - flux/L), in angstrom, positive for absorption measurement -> 2.9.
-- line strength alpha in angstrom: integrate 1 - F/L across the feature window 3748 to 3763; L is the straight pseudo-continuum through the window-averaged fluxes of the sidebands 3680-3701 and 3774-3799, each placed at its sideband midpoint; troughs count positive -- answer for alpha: 2.1 angstrom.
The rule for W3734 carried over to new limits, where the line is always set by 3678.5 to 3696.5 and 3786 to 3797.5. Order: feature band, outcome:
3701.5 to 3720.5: 0.04 mag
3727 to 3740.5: 0.19 mag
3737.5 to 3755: 0.25 mag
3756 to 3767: 0.04 mag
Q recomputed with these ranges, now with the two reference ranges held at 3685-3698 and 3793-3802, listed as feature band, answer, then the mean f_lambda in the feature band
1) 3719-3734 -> 0.81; 9.21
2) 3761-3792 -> -3.81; 10.6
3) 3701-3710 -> 0.47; 9.33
